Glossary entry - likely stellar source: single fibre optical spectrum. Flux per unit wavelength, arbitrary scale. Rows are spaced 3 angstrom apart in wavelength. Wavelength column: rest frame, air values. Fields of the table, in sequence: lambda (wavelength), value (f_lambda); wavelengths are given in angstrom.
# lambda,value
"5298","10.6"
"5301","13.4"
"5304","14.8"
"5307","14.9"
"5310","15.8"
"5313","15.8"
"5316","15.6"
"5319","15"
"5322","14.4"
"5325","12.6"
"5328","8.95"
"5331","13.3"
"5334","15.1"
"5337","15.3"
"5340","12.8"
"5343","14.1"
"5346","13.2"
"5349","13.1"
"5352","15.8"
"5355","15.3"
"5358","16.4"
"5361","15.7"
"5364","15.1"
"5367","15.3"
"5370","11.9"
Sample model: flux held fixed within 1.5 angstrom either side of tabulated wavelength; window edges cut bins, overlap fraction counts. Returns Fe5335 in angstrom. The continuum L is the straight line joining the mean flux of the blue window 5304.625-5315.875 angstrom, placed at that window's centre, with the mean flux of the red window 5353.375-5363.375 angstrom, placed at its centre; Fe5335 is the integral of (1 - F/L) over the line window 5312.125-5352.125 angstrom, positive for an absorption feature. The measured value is 4.5 angstrom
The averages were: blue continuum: 15.5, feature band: 13.8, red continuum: 15.7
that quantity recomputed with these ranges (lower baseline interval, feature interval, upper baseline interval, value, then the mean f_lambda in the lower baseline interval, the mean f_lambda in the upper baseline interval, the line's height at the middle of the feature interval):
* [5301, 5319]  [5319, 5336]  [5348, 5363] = 2.4 angstrom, 15.2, 15.3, 15.2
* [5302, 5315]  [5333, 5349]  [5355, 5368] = 1.5 angstrom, 15.3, 15.6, 15.5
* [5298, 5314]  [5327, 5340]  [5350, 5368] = 1.5 angstrom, 14.5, 15.5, 15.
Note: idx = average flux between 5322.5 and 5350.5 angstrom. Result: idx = 13.2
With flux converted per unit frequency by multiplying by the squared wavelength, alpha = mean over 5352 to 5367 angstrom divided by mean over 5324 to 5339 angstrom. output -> 1.2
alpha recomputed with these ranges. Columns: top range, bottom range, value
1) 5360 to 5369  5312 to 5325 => 1.04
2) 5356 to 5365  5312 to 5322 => 1.05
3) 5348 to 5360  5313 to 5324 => 1.03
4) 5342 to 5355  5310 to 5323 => 0.94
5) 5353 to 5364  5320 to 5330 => 1.30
